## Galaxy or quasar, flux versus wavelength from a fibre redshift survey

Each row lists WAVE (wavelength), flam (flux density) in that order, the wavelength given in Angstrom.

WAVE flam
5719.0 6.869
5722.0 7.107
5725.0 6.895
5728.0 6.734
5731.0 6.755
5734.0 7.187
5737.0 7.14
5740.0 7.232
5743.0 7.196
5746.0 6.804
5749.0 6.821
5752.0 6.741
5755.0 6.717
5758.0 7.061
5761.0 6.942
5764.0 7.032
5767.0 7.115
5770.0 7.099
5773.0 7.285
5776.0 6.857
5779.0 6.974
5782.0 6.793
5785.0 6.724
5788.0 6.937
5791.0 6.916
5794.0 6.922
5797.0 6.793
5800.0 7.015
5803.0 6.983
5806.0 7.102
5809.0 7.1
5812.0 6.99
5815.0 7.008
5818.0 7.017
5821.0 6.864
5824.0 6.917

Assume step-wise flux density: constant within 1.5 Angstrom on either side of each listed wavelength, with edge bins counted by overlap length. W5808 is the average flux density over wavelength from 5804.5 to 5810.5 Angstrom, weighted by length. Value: 7.1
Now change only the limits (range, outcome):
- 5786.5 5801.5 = 6.92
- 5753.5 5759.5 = 6.89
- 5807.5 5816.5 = 7.03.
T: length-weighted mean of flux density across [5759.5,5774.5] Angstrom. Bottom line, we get 7.09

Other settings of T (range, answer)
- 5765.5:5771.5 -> 7.11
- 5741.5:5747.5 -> 7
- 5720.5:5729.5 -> 6.91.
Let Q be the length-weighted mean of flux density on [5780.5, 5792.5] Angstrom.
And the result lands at 6.84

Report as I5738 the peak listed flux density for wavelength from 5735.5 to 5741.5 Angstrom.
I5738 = 7.232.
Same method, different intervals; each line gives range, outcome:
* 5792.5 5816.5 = 7.102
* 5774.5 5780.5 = 6.974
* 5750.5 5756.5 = 6.741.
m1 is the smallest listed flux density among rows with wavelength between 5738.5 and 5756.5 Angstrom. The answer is 6.717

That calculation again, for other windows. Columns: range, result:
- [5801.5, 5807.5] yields 6.983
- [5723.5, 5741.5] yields 6.734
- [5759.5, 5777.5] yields 6.857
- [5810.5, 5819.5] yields 6.99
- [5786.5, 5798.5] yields 6.793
